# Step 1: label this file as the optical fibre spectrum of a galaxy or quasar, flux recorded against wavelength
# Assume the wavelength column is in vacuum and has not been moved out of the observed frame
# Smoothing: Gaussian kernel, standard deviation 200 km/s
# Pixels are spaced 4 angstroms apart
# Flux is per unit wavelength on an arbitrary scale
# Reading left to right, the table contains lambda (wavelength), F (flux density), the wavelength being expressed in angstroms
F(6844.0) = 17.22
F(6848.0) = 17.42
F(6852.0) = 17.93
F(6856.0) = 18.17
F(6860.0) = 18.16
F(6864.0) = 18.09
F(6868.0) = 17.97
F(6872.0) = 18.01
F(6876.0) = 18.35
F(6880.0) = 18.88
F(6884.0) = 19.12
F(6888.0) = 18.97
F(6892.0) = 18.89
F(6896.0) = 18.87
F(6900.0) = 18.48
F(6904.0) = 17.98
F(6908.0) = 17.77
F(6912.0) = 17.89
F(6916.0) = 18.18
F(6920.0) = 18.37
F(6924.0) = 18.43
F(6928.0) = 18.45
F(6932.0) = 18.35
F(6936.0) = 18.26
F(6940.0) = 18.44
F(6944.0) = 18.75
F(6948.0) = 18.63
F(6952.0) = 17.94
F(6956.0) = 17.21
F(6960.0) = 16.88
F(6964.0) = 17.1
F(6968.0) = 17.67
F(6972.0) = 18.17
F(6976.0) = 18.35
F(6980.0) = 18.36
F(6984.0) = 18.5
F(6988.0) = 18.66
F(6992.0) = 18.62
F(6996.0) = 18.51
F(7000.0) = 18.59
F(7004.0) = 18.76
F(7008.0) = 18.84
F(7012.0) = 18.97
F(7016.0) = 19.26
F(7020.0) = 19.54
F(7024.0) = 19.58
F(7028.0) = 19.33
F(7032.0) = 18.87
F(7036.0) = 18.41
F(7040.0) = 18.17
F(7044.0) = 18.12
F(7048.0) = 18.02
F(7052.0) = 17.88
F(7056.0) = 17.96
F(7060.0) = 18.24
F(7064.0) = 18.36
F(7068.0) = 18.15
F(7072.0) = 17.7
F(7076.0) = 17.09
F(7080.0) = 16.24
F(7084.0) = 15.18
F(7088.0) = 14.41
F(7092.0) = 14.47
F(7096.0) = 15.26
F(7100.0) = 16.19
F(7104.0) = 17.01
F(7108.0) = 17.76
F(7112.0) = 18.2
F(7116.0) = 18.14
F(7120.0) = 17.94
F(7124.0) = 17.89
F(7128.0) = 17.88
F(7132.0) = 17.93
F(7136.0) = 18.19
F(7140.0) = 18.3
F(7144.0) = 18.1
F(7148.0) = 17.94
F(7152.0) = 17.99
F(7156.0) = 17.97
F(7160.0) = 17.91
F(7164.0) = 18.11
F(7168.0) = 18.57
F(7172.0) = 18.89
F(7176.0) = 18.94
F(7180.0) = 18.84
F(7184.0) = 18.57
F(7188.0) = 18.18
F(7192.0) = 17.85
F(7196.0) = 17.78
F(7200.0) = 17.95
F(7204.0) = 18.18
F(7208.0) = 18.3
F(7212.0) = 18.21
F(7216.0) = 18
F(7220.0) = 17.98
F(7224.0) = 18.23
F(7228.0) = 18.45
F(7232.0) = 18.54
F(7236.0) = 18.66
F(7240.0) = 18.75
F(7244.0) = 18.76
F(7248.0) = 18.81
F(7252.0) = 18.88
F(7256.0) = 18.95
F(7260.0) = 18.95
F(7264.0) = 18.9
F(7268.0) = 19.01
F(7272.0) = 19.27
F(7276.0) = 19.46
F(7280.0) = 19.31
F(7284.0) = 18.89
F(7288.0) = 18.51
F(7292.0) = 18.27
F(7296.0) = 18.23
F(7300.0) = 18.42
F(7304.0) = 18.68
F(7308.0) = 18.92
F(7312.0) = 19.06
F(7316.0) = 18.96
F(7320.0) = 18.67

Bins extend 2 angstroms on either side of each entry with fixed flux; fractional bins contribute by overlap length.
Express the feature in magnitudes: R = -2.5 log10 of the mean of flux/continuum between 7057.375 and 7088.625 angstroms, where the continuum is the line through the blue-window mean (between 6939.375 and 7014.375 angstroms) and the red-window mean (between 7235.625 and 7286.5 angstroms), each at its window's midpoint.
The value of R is 0.09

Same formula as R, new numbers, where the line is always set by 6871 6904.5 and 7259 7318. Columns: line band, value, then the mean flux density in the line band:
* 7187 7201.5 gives 0.052 mag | 17.9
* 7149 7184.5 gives 0.023 mag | 18.4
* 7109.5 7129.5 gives 0.045 mag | 18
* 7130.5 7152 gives 0.041 mag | 18.1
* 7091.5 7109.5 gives 0.157 mag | 16.2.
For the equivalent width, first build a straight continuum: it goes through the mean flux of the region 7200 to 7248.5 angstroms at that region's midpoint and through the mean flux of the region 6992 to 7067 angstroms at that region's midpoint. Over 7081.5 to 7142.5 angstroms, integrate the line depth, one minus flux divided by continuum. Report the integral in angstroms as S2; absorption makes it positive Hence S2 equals 5.0 angstroms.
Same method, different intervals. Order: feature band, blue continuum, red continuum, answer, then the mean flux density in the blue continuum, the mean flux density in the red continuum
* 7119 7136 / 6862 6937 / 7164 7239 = 0.38 angstroms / 18.4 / 18.3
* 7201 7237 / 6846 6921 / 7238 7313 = 0.95 angstroms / 18.3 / 18.8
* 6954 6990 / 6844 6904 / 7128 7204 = 0.81 angstroms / 18.3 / 18.2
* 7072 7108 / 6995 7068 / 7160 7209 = 4.97 angstroms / 18.6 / 18.3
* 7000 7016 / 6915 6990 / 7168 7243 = -0.60 angstroms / 18.1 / 18.4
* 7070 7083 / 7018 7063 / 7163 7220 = 1.14 angstroms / 18.6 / 18.3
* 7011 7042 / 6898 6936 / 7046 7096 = -3.11 angstroms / 18.2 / 16.9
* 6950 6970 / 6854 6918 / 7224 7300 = 1.18 angstroms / 18.4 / 18.8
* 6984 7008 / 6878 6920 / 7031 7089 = -0.95 angstroms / 18.5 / 17.6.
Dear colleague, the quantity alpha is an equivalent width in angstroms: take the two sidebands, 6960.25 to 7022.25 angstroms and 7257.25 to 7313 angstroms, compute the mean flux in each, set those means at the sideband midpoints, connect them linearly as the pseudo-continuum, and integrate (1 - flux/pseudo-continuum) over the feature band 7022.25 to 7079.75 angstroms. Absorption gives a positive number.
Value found 1.08 angstroms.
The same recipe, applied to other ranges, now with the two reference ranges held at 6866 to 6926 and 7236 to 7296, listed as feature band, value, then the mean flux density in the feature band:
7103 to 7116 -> 0.6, 17.8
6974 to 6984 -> 0.1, 18.4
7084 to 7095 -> 2.4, 14.6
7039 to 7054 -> 0.5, 18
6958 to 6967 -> 0.7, 17.1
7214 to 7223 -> 0.4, 18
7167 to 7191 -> 0.2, 18.6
